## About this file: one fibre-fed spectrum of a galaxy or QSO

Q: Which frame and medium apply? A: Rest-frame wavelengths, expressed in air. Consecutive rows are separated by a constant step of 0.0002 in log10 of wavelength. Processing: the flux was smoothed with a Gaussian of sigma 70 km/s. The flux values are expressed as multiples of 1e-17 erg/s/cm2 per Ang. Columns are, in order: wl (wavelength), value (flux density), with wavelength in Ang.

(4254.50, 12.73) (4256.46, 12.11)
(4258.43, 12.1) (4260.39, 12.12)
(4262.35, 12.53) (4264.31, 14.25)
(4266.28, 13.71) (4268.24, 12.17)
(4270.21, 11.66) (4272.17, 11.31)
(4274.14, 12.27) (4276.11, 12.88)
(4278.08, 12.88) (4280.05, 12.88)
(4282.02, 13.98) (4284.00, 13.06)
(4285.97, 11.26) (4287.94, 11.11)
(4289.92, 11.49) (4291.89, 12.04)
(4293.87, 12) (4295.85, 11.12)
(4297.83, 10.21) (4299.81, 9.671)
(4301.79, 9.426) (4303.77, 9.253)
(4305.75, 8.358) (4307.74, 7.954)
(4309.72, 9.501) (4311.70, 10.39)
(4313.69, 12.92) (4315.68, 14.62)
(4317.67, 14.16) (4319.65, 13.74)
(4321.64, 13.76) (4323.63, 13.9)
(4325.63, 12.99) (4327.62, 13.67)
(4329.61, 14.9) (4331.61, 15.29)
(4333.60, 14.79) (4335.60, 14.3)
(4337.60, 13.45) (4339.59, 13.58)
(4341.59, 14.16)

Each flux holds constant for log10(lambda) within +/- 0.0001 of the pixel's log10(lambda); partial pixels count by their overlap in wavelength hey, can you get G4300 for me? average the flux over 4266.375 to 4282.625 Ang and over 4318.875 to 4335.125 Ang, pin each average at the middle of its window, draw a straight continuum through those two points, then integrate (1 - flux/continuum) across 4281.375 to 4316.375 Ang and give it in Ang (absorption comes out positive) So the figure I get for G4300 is 6.1 Ang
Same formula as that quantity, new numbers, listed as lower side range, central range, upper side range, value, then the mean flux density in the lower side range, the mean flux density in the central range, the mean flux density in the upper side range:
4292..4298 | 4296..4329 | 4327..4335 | 3.8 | 11.4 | 11.6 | 14.7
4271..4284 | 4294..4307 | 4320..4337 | 3.5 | 12.7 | 9.79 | 14.2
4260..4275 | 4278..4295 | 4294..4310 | -2.1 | 12.5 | 12.3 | 9.57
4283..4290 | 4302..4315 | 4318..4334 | 3.2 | 11.8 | 9.83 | 14.1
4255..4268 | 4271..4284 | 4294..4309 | -1.4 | 12.8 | 12.7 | 9.57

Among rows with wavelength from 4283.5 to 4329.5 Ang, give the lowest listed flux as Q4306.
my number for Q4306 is 7.954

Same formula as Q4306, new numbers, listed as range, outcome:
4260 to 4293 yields 11.11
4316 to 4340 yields 12.99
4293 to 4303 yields 9.426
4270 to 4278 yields 11.31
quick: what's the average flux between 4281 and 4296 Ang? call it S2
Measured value 12.1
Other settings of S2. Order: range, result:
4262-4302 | 12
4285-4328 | 11.5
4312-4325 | 13.6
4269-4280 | 12.3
